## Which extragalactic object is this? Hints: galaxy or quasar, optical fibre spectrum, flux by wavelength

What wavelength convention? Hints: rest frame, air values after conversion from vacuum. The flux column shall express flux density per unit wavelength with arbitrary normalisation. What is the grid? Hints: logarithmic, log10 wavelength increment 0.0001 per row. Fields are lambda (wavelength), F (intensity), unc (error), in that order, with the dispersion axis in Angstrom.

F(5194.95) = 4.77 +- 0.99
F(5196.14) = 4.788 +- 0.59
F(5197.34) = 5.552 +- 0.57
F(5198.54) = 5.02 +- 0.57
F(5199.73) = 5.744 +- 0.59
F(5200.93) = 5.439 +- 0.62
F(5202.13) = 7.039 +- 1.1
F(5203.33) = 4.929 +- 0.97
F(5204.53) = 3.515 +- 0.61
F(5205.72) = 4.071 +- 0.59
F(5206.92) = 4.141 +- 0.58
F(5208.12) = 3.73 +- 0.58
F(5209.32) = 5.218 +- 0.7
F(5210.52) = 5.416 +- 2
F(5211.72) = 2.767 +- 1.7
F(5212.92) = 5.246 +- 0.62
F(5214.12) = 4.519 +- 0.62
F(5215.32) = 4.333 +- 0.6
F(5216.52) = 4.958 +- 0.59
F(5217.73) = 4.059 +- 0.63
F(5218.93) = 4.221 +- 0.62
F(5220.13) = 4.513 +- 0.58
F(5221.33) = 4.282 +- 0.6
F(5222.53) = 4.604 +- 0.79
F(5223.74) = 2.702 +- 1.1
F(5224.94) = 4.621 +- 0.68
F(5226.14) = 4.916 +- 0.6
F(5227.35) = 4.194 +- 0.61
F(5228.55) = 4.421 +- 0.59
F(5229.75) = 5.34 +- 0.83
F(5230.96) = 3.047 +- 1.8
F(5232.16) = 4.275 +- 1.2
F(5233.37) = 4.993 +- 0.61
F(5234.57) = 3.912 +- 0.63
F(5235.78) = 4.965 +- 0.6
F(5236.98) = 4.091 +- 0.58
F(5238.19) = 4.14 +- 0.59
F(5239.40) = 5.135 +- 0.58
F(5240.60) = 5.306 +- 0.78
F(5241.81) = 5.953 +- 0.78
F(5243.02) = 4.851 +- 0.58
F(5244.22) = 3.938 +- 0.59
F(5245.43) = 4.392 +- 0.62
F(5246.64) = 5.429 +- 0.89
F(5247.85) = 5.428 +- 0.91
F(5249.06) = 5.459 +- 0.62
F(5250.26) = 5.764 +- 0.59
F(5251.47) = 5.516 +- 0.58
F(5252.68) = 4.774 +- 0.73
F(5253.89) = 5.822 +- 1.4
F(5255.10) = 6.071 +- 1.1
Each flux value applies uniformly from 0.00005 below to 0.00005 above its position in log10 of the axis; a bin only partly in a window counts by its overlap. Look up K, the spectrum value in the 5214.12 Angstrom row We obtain 4.519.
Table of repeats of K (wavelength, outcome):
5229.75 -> 5.34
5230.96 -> 3.047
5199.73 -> 5.744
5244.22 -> 3.938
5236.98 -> 4.091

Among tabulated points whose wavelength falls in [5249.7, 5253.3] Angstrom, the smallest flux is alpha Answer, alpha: 4.774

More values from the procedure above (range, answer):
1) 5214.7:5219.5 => 4.059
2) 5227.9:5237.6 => 3.047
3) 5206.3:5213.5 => 2.767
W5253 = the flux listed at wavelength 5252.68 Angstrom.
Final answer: 4.774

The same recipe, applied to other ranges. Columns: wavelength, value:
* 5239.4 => 5.135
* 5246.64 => 5.429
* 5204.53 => 3.515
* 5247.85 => 5.428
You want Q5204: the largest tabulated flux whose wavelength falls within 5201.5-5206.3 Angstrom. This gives 7.039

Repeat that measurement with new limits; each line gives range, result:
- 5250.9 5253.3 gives 5.516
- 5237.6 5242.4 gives 5.953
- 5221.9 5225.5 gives 4.621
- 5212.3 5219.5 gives 5.246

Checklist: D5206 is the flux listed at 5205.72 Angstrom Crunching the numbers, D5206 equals 4.071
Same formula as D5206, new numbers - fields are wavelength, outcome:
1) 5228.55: 4.421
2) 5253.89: 5.822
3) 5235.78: 4.965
